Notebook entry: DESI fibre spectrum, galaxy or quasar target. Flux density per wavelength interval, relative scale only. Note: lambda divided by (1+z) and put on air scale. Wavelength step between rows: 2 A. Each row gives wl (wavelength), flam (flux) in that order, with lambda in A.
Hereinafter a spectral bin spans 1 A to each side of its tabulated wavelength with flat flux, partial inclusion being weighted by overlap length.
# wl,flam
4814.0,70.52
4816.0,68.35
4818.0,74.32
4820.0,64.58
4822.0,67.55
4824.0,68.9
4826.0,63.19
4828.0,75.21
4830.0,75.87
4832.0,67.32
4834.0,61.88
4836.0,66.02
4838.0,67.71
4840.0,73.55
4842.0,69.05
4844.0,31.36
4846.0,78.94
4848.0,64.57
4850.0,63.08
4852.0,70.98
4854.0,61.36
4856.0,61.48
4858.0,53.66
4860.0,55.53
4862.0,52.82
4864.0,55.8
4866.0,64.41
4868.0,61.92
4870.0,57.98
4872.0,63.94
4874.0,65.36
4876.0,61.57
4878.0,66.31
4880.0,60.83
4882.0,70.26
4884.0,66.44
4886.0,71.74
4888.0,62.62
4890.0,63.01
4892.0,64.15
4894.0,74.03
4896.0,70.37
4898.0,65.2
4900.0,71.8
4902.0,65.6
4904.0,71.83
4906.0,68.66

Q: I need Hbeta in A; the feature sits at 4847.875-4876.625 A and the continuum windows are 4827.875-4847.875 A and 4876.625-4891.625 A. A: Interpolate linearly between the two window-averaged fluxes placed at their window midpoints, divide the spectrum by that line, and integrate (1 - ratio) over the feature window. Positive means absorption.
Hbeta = 2.2 A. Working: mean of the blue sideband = 66.2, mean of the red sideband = 65.7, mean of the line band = 60.8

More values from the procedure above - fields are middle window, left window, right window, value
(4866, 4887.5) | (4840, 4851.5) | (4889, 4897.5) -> 0.5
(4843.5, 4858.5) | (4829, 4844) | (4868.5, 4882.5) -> 0.8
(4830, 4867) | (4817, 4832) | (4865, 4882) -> 2.3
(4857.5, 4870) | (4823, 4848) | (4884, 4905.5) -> 1.8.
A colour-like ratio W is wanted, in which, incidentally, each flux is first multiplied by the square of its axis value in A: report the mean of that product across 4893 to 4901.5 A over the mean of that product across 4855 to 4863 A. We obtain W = 1.27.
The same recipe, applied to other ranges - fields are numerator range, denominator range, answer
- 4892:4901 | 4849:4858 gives 1.12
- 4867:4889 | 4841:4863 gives 1.08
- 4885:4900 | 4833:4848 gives 1.08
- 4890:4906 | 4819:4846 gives 1.07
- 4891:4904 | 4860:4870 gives 1.19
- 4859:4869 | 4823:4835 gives 0.86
